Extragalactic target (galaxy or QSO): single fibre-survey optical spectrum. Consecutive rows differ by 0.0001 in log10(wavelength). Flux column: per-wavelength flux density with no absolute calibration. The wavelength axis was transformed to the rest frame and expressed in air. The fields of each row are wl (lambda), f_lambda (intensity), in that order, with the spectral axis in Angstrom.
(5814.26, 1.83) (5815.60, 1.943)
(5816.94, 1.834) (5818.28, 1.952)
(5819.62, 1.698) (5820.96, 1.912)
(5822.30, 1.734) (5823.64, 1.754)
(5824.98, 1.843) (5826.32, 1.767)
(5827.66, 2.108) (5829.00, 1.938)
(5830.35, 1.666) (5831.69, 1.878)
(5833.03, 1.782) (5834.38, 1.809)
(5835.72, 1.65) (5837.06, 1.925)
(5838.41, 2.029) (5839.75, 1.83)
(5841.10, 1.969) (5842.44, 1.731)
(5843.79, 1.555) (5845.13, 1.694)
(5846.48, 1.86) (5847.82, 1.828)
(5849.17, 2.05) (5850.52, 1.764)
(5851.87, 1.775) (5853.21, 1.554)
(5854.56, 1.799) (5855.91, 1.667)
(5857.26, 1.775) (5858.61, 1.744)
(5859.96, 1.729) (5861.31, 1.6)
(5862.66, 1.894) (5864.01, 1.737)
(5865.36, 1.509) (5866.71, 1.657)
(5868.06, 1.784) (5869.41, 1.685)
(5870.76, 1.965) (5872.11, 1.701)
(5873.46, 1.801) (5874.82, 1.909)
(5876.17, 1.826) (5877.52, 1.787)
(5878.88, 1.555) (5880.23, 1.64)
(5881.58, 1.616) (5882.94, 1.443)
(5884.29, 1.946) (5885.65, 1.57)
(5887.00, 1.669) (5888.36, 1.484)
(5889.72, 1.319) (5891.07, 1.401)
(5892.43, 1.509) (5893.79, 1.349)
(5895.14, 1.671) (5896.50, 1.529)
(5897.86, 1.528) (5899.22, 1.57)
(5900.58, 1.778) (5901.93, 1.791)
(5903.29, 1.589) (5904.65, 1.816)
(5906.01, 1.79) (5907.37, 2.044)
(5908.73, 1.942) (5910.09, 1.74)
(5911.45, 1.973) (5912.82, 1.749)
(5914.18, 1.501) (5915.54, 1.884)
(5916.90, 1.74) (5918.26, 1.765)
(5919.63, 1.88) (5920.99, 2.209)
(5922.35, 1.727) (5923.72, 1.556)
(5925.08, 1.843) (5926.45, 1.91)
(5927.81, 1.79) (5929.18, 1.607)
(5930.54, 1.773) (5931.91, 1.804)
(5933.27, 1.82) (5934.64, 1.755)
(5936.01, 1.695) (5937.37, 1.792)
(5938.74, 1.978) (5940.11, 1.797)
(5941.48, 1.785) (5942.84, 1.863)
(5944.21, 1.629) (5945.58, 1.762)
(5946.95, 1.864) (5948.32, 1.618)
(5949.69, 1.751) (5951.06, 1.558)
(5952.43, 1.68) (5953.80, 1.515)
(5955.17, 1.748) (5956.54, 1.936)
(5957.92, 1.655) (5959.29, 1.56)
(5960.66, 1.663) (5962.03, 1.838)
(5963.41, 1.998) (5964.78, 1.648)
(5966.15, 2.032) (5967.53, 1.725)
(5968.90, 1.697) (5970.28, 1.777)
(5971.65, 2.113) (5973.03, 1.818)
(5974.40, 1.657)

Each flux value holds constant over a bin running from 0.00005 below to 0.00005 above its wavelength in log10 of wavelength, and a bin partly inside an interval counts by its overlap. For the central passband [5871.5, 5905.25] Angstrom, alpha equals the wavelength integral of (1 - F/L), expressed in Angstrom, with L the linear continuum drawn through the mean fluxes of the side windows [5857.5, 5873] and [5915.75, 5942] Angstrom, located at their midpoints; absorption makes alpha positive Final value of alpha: 2.4 Angstrom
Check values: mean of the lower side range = 1.73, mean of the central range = 1.63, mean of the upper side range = 1.8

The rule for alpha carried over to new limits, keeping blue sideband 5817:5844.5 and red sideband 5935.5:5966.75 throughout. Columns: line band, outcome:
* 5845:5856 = 0.2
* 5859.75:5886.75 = 1.3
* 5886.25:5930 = 1.8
